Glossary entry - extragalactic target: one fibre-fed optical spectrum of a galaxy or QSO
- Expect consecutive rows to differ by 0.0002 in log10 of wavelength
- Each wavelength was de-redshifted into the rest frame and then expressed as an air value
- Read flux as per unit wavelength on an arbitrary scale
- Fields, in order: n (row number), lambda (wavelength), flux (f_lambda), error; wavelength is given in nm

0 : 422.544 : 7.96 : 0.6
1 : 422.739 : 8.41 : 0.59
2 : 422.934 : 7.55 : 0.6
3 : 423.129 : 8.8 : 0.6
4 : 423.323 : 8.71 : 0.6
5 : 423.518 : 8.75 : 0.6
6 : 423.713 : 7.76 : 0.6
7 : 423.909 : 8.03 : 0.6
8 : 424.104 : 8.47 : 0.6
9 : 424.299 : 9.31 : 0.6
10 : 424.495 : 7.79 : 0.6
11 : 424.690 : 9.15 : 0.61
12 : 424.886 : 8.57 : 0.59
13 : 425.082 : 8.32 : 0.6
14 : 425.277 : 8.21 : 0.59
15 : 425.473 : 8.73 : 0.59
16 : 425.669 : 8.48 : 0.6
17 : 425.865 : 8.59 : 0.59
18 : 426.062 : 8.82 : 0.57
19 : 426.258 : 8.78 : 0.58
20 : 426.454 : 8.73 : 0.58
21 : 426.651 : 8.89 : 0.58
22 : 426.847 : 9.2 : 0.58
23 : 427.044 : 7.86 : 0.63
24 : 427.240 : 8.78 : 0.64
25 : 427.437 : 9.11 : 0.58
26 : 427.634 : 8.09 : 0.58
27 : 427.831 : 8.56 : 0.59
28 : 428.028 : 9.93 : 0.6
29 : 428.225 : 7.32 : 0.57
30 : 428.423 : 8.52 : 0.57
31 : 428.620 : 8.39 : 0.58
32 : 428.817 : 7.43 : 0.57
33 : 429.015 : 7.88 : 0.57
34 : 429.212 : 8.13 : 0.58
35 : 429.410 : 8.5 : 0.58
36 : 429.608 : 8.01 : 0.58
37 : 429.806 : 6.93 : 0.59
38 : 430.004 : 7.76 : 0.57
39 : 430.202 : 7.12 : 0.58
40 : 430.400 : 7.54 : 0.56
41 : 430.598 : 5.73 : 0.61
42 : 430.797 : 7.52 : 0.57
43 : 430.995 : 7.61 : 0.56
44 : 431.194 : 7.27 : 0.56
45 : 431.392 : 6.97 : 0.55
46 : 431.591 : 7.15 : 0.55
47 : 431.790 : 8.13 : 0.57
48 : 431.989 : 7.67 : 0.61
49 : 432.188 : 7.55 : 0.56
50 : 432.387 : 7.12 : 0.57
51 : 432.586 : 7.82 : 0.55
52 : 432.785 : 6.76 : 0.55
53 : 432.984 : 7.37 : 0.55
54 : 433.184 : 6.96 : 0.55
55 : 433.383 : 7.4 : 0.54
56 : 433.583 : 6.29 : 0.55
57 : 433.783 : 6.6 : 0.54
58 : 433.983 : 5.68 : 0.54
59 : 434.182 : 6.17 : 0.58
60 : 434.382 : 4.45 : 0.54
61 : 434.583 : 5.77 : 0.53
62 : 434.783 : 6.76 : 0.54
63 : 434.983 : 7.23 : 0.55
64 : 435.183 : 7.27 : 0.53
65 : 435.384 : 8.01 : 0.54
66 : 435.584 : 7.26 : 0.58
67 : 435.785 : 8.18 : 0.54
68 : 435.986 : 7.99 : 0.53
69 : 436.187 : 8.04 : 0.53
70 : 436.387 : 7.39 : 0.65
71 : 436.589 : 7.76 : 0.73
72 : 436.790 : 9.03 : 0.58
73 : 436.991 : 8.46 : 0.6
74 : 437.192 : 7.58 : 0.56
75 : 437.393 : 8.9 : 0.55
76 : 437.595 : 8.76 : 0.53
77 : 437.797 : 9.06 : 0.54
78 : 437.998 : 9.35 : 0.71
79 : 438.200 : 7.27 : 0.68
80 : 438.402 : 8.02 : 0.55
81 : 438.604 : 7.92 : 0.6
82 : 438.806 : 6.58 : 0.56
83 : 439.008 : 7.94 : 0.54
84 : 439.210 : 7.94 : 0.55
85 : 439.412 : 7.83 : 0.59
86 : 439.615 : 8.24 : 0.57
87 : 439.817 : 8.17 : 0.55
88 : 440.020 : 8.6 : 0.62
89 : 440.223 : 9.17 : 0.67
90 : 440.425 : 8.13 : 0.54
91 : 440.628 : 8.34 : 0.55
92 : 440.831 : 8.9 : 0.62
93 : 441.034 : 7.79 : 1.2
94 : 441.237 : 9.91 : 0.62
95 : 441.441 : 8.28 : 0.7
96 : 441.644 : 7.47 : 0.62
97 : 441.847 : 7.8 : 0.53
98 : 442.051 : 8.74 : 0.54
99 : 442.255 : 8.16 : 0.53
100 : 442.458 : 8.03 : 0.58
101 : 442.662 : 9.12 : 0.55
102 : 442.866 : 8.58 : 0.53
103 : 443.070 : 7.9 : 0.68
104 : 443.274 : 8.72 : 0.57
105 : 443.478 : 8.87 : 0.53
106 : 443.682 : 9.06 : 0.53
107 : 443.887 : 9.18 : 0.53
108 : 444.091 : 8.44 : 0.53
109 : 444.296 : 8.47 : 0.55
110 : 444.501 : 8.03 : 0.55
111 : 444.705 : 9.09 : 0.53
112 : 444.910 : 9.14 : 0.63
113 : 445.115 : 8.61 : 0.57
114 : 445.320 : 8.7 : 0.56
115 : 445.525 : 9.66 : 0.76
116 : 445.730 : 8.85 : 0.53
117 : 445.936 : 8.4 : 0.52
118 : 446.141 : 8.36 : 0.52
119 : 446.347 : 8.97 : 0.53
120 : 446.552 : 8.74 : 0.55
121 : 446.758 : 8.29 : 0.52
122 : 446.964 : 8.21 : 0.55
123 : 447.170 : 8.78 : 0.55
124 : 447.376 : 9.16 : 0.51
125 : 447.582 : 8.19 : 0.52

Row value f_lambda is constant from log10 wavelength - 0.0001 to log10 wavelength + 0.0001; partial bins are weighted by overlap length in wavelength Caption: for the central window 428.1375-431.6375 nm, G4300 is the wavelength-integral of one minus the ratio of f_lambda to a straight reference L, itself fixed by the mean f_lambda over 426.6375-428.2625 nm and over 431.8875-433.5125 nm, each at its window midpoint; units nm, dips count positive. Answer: 0.217 nm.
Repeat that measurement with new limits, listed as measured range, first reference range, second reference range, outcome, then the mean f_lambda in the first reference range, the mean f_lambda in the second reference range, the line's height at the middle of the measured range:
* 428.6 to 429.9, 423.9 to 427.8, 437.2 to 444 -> 0.104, 8.61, 8.38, 8.56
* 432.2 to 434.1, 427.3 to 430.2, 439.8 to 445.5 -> 0.315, 8.15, 8.57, 8.29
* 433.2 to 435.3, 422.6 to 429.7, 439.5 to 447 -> 0.521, 8.46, 8.57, 8.51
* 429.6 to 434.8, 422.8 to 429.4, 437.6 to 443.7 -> 0.904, 8.47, 8.33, 8.41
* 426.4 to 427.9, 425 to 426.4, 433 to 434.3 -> -0.082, 8.57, 6.54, 8.2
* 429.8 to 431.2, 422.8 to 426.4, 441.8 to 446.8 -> 0.220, 8.49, 8.65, 8.54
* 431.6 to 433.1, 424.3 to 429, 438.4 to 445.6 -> 0.183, 8.54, 8.43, 8.5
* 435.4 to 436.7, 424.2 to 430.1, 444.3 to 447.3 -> 0.115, 8.42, 8.7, 8.55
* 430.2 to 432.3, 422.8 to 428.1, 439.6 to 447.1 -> 0.313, 8.58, 8.58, 8.58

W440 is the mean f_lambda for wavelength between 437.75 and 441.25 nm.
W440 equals 8.24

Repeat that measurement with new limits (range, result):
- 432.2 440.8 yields 7.62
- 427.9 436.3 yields 7.34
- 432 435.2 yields 6.71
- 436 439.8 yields 8.11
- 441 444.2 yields 8.52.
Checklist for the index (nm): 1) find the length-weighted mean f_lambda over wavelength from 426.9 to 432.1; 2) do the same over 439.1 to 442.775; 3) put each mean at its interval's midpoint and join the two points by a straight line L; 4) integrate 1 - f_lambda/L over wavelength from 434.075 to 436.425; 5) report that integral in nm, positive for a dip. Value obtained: 0.31 nm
